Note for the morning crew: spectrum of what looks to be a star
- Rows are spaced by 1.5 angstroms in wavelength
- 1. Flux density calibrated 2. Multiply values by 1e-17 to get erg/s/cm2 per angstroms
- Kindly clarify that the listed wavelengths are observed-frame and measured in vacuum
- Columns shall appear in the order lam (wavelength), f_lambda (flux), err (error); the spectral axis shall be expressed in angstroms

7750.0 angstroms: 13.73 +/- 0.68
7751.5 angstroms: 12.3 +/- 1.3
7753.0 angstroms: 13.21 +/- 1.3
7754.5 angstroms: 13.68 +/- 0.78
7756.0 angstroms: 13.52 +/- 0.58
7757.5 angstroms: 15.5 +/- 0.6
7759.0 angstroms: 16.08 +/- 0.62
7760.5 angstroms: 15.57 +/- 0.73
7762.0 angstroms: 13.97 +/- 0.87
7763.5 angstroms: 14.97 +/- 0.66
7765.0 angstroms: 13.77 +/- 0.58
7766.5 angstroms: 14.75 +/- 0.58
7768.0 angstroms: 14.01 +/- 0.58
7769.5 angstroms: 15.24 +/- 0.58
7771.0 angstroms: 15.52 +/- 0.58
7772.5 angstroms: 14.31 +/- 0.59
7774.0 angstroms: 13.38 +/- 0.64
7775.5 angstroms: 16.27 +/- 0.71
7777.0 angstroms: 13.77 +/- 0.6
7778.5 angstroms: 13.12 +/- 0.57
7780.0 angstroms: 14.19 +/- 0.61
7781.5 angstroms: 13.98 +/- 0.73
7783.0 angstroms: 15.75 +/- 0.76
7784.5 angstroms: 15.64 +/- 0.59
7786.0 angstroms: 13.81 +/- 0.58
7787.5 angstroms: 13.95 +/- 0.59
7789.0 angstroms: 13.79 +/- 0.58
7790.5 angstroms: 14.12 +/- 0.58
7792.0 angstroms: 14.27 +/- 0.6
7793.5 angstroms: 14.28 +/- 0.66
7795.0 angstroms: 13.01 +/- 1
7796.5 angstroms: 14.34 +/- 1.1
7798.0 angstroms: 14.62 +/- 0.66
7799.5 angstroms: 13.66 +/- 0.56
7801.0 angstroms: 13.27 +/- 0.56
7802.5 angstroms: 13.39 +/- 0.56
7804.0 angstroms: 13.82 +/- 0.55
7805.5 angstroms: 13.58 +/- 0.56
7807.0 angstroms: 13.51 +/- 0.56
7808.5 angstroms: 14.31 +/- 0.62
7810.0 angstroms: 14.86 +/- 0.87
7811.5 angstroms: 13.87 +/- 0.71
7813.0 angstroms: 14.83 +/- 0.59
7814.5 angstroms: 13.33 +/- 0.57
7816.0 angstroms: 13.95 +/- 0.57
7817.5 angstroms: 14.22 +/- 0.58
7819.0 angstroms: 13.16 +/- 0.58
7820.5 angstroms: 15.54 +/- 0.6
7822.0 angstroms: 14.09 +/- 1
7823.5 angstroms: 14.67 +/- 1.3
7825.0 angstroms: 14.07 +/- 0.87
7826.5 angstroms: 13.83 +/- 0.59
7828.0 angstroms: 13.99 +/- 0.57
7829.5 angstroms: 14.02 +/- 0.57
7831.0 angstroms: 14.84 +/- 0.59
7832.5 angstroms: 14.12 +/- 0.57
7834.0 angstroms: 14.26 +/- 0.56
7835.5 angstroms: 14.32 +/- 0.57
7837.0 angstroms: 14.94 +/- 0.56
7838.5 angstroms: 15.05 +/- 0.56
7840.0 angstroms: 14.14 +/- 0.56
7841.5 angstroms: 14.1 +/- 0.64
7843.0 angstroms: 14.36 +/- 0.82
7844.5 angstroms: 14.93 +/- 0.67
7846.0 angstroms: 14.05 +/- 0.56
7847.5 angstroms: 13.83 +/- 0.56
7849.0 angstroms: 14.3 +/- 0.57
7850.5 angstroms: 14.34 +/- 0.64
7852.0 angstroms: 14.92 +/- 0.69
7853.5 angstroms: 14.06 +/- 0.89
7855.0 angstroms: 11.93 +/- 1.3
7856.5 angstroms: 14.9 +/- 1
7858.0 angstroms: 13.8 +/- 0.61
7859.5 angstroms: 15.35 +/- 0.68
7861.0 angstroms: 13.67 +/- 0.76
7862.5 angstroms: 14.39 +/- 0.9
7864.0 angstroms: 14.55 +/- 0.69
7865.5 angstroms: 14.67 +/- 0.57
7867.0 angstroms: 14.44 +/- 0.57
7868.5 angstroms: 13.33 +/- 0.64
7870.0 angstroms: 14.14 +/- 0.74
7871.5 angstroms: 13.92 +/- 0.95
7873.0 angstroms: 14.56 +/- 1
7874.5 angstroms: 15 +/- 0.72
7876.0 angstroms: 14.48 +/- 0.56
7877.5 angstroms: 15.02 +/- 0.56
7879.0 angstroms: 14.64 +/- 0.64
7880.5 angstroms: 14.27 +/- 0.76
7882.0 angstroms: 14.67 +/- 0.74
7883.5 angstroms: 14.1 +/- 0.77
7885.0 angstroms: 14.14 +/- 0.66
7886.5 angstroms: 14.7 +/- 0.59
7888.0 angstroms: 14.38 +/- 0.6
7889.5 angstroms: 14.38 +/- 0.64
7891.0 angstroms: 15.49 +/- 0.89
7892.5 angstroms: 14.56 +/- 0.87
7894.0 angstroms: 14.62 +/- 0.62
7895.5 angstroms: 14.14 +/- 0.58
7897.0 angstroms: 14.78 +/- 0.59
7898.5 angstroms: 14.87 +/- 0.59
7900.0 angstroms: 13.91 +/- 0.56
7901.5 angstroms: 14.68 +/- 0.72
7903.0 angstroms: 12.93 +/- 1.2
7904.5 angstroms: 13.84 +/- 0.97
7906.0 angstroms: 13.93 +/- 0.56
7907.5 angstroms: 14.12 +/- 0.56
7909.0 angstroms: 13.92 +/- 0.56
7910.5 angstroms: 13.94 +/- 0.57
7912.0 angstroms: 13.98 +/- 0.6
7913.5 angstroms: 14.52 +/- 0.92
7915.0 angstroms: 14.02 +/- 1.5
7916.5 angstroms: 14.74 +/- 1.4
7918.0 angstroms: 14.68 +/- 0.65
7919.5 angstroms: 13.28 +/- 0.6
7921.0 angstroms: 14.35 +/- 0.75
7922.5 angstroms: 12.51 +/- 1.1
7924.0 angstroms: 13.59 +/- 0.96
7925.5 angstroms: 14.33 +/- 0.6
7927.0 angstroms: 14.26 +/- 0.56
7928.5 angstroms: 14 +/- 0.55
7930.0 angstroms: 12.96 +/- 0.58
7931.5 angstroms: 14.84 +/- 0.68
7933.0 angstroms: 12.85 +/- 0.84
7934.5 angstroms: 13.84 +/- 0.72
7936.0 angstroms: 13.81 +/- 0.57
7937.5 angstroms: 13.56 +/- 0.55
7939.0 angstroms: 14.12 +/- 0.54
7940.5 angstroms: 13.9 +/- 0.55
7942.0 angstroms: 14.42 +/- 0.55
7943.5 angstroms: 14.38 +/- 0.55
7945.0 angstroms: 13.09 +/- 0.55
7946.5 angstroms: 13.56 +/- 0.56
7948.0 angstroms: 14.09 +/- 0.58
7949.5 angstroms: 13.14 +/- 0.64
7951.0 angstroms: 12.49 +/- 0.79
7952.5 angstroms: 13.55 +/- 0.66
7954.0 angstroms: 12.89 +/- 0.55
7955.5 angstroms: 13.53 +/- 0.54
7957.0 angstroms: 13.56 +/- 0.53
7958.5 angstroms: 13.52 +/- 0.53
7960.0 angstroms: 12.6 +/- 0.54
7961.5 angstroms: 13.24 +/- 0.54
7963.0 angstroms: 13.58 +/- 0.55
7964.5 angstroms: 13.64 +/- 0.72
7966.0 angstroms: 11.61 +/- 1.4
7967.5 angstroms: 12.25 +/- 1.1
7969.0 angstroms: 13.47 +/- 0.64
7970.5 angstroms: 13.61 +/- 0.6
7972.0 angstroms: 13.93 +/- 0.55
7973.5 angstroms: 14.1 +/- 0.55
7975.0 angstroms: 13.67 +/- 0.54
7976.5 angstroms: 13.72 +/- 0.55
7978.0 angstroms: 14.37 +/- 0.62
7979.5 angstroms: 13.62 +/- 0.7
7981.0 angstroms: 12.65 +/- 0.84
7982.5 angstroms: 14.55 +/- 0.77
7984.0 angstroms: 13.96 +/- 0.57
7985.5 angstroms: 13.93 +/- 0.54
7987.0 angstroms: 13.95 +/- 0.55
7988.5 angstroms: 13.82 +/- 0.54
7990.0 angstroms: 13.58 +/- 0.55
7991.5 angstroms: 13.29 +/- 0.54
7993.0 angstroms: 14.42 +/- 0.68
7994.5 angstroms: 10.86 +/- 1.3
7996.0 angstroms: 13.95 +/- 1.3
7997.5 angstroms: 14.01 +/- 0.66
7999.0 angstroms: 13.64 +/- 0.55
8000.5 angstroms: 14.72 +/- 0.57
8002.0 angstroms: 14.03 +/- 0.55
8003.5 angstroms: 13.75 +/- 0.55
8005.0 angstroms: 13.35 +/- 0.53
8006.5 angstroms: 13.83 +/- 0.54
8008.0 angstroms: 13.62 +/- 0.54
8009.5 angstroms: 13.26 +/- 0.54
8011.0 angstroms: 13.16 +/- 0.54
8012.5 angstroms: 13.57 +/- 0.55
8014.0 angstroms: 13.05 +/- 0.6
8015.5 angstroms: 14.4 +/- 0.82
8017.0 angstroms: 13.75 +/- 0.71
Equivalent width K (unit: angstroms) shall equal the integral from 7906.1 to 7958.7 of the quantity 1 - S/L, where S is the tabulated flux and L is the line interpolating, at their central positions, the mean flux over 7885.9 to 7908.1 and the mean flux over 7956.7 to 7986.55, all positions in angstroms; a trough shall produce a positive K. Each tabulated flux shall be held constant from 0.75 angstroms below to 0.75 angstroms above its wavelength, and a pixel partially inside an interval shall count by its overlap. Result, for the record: 0.6 angstroms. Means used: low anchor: 14.4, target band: 13.8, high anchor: 13.5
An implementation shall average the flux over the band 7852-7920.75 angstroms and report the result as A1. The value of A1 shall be 14.3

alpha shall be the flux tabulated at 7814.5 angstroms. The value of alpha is 13.33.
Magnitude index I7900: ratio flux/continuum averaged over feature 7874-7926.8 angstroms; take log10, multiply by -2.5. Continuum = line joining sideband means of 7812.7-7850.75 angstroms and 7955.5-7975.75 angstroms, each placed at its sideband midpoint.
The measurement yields -0.038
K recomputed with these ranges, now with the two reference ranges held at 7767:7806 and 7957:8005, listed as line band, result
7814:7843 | -0.40 angstroms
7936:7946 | -0.16 angstroms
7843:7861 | -0.28 angstroms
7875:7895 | -1.01 angstroms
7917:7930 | -0.09 angstroms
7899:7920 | -0.41 angstroms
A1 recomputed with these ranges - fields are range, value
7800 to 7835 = 14.1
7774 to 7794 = 14.3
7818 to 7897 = 14.4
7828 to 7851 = 14.4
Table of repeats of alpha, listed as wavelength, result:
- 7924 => 13.59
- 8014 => 13.05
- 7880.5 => 14.27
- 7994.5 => 10.86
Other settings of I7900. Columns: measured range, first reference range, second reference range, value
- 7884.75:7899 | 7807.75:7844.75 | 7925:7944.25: -0.040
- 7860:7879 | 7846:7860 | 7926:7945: -0.022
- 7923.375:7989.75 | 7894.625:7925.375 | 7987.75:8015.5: 0.016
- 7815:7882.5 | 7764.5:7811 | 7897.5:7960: -0.021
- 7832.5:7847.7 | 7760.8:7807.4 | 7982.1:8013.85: -0.026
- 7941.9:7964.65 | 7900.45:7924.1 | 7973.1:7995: 0.029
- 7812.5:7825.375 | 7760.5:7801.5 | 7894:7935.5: 0.002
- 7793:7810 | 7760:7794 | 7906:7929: 0.041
